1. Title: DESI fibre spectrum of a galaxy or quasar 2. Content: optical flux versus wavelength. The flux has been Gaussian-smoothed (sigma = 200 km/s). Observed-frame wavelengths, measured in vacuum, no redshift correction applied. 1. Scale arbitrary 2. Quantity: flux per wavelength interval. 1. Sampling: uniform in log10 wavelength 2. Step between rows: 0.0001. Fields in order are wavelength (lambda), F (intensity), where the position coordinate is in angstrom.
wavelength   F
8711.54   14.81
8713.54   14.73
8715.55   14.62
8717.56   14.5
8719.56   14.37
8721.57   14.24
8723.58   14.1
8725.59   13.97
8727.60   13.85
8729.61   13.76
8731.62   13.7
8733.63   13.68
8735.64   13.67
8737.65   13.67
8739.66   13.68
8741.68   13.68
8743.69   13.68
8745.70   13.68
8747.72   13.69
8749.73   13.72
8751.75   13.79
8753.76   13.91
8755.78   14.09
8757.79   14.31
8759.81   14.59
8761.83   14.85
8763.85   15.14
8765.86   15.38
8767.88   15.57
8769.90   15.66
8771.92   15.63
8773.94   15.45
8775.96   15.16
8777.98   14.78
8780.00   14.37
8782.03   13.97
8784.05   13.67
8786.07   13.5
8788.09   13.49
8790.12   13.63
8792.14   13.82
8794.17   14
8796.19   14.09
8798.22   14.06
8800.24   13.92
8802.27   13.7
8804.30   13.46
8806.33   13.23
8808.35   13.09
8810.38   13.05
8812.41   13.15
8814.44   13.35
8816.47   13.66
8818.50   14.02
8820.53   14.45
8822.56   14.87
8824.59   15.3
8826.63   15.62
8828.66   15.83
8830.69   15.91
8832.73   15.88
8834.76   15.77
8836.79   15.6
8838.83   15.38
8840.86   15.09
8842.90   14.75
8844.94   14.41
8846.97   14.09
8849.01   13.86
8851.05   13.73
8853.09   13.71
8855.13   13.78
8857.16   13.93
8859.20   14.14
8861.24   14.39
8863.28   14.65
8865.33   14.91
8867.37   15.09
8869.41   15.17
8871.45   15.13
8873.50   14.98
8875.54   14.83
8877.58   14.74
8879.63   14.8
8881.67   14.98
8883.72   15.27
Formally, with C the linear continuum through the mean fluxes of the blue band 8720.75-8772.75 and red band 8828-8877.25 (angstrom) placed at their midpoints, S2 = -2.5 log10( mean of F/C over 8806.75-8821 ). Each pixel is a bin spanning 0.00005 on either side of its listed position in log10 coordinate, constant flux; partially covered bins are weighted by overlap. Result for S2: 0.084 mag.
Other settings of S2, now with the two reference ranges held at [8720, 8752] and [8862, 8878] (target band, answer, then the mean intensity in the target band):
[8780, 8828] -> 0.04 mag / 13.9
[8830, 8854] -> -0.01 mag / 14.8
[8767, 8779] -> -0.09 mag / 15.4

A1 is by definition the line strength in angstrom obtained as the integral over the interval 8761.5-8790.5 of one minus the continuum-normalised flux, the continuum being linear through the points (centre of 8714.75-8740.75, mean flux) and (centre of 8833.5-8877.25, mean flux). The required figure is -1.0 angstrom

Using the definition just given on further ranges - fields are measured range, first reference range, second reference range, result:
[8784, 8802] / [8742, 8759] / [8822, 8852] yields 0.82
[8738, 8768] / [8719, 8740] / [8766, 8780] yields 0.93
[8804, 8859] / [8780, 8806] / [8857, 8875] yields -0.48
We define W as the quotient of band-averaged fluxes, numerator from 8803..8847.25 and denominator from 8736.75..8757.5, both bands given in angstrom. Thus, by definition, 1.06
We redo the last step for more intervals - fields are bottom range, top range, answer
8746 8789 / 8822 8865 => 1.02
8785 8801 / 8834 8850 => 1.08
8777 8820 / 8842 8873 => 1.05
